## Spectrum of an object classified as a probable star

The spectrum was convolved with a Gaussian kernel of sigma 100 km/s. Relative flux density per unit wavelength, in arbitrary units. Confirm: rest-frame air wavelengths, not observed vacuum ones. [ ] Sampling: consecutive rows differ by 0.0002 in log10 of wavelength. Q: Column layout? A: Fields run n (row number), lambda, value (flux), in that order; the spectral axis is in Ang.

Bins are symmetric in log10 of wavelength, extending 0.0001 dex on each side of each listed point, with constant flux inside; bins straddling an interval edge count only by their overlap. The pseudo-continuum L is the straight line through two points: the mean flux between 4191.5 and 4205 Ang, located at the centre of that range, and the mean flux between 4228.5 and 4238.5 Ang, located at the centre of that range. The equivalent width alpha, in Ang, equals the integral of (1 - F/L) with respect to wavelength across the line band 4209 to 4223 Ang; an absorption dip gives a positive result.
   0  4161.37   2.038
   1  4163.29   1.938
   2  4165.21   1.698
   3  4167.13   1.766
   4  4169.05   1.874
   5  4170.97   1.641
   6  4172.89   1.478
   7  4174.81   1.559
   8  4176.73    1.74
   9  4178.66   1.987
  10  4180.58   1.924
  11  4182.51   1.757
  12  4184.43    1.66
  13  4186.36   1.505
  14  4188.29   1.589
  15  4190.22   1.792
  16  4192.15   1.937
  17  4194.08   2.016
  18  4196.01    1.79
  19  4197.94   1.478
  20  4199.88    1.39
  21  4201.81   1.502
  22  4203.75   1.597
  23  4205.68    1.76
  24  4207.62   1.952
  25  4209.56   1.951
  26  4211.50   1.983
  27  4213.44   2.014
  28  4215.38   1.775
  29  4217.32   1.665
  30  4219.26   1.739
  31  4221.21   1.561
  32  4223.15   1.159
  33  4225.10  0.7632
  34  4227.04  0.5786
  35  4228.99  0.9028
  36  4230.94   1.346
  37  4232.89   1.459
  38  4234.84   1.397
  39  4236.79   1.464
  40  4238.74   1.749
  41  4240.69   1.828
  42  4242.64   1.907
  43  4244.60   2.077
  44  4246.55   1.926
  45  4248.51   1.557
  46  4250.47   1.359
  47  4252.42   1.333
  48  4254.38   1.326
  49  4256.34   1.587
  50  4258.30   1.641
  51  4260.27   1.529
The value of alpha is -2.31 Ang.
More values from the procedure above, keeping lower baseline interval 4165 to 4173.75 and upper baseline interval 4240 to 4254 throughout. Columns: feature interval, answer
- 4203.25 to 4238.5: 3.9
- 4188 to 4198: -0.7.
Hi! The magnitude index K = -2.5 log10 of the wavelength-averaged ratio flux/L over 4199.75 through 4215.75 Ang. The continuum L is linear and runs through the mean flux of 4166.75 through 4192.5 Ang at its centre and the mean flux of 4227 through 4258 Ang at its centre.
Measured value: -0.101 mag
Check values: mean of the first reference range 1.72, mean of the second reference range 1.52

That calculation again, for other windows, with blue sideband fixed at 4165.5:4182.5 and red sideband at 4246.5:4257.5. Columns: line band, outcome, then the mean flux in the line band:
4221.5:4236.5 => 0.35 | 1.13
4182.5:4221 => -0.06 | 1.74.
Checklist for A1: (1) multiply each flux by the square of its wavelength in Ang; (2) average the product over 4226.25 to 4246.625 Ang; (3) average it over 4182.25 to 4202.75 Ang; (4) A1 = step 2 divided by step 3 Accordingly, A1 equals 0.9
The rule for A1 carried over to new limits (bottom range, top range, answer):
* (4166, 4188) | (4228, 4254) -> 0.94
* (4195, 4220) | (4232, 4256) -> 0.94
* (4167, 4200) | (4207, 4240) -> 0.88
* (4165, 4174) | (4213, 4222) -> 1.05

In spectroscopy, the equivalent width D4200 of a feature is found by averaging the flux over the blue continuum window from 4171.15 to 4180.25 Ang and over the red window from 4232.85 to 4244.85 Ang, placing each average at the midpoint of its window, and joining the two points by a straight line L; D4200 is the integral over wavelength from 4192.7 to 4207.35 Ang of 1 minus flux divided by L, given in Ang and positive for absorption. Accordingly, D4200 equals 0.3 Ang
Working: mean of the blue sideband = 1.7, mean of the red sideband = 1.69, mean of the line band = 1.67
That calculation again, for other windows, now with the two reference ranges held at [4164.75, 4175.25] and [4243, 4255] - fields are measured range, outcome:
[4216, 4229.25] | 3.3 Ang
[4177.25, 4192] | -0.8 Ang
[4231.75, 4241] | 0.4 Ang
